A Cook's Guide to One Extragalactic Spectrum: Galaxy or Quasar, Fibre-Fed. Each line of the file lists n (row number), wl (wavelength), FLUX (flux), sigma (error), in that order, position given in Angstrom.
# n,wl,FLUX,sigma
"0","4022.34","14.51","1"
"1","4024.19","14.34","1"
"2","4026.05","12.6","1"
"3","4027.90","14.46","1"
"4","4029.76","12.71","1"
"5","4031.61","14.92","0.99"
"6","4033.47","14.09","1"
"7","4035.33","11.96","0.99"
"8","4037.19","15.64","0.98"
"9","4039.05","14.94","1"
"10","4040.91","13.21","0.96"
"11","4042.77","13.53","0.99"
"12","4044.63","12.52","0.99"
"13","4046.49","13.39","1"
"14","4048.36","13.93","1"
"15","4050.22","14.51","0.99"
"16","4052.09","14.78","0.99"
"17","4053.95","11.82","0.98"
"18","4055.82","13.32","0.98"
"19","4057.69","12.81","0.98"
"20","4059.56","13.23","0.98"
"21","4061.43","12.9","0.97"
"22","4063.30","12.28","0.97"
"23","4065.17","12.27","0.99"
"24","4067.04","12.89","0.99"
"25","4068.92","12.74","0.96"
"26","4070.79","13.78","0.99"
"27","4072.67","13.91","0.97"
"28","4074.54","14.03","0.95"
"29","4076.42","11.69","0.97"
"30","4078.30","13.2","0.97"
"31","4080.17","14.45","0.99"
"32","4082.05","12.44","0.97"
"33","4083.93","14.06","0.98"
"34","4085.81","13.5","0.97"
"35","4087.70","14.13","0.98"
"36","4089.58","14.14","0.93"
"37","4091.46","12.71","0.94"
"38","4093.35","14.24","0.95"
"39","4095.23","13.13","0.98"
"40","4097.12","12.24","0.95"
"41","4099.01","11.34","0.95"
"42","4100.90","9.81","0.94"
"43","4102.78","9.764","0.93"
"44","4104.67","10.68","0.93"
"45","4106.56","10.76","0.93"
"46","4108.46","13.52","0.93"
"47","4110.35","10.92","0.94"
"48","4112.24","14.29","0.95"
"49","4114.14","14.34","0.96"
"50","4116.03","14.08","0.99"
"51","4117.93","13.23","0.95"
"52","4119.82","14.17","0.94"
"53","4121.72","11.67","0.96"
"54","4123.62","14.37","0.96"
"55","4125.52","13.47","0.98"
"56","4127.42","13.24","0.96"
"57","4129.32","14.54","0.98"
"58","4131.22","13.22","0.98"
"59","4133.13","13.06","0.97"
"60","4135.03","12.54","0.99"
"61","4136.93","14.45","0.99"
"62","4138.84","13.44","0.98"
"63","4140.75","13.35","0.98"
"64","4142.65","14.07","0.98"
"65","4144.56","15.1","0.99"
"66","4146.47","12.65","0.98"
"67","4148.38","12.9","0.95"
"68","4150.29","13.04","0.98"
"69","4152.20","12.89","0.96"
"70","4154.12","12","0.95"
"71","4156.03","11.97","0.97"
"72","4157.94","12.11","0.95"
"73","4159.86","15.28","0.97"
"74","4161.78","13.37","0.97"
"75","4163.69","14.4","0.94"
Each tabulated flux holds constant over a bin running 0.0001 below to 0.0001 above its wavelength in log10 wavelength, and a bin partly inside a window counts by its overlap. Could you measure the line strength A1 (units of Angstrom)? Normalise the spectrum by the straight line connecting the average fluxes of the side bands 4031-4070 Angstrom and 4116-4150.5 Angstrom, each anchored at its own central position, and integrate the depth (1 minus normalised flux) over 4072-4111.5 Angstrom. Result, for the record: 2.49 Angstrom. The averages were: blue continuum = 13.4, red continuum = 13.5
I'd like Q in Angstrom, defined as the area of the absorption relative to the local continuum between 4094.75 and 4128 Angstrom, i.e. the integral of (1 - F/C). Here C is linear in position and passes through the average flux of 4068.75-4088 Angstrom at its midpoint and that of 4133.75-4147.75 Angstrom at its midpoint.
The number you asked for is 2.6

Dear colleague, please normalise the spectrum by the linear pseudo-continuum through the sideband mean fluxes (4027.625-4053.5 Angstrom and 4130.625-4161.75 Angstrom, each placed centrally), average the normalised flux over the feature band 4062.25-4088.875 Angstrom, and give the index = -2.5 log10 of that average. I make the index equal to 0.03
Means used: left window 13.8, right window 13.3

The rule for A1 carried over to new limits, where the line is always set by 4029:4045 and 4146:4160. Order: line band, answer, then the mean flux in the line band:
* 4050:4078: 0.9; 13.1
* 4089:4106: 1.7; 11.9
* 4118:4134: -0.6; 13.5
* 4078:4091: -0.3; 13.7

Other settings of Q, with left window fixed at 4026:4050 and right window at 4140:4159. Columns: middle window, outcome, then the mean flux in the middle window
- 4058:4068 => 0.6 Angstrom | 12.7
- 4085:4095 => -0.2 Angstrom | 13.7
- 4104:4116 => 0.6 Angstrom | 12.6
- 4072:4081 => 0.0 Angstrom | 13.4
